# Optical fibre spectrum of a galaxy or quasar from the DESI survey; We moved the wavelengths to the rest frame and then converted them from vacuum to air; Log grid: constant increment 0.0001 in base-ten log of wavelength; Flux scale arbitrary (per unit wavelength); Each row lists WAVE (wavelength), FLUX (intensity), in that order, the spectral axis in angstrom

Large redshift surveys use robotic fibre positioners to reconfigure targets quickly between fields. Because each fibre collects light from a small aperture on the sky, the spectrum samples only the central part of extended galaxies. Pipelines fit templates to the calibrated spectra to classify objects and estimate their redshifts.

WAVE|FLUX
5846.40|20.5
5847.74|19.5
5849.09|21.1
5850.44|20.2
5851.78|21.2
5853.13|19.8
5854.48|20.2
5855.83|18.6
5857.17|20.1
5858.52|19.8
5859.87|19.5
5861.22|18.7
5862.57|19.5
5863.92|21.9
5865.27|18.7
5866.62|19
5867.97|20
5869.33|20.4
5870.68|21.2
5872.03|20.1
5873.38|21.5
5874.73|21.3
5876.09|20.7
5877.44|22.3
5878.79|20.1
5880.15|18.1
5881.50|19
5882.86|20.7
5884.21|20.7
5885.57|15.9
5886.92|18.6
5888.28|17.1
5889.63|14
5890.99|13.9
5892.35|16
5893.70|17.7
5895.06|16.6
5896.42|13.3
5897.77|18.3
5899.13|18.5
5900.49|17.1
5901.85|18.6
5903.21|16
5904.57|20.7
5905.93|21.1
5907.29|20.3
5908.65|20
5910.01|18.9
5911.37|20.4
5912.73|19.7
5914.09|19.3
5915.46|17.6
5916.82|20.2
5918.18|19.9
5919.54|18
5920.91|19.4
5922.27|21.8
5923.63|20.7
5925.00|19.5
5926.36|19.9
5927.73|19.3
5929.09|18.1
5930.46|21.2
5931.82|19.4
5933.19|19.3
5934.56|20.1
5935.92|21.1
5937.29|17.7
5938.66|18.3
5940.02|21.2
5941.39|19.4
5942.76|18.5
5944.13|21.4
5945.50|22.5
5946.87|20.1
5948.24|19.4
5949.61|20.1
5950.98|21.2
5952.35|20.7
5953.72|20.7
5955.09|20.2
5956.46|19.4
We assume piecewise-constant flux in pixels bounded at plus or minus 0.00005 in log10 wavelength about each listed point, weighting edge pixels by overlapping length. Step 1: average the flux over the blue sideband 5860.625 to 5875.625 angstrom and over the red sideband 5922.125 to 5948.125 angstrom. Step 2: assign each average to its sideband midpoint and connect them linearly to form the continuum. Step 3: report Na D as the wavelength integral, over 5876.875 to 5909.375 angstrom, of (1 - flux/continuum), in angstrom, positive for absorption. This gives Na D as 3.3 angstrom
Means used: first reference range 20.2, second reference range 19.9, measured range 18.1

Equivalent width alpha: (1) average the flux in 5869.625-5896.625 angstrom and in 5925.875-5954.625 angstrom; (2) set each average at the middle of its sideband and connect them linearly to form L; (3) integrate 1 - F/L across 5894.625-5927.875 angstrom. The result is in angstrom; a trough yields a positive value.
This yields 0.4 angstrom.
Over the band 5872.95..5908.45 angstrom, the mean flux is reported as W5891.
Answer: 18.4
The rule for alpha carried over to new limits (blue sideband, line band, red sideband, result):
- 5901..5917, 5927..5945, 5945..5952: 0.5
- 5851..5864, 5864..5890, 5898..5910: -0.1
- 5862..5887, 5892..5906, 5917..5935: 1.7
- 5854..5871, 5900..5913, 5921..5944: 0.3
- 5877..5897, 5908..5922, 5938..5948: -0.4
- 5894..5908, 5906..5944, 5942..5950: -0.8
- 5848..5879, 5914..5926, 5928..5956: 0.3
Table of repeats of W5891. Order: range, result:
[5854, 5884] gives 20.1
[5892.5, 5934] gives 19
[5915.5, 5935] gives 19.7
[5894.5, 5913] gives 18.5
